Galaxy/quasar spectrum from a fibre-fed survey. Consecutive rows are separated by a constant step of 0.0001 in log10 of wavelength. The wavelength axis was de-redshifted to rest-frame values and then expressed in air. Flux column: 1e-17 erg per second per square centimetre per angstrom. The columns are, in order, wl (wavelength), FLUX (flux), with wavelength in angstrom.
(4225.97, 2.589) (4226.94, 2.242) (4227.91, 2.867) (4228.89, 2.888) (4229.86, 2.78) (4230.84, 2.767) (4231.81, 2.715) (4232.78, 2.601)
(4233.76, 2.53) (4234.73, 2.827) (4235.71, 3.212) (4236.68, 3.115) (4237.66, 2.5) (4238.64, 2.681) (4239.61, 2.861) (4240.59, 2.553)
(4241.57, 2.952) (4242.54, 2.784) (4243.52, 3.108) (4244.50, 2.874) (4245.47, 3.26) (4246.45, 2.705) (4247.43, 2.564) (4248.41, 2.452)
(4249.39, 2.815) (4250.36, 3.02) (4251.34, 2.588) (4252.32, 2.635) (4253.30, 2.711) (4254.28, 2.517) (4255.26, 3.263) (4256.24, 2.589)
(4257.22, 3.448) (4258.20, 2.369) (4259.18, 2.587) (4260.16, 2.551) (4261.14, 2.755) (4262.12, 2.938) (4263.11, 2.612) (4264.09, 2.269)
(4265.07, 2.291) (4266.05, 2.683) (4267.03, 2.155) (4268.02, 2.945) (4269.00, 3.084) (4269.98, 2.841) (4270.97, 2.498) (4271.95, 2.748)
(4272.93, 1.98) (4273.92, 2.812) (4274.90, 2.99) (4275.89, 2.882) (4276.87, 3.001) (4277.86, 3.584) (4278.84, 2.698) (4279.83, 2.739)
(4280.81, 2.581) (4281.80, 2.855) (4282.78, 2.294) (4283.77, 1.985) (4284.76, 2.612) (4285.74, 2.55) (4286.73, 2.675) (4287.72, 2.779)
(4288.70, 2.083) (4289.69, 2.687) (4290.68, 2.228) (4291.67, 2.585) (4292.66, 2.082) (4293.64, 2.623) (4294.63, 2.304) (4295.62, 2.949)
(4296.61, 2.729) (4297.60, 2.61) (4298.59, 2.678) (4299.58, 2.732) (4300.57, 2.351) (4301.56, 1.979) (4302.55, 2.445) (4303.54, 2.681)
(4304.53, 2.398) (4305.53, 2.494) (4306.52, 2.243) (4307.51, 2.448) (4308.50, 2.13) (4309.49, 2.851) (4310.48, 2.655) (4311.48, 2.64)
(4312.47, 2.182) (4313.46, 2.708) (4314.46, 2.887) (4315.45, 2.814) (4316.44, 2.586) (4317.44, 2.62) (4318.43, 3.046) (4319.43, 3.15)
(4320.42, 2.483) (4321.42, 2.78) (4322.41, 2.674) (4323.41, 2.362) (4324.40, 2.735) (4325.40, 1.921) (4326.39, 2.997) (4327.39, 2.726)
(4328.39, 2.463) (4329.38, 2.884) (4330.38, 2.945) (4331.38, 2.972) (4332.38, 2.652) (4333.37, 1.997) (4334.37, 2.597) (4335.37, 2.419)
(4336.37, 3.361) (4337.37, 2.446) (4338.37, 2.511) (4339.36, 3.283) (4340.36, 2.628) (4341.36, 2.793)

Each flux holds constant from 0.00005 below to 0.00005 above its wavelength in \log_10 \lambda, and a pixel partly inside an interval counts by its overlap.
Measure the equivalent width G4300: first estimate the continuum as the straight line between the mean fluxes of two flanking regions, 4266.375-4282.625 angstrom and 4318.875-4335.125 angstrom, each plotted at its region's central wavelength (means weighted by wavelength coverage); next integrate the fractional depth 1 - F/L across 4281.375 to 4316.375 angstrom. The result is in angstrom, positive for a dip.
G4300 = 2.5 angstrom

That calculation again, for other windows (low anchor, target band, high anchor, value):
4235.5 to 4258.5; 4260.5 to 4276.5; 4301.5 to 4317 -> 0.3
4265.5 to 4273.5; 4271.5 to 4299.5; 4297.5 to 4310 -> -0.8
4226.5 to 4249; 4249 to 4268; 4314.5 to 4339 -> 0.5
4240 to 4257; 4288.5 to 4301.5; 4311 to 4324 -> 1.1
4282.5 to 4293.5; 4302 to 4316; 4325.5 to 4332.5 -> 0.3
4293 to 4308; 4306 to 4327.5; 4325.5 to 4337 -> -0.1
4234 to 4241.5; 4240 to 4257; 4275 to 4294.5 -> -0.2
